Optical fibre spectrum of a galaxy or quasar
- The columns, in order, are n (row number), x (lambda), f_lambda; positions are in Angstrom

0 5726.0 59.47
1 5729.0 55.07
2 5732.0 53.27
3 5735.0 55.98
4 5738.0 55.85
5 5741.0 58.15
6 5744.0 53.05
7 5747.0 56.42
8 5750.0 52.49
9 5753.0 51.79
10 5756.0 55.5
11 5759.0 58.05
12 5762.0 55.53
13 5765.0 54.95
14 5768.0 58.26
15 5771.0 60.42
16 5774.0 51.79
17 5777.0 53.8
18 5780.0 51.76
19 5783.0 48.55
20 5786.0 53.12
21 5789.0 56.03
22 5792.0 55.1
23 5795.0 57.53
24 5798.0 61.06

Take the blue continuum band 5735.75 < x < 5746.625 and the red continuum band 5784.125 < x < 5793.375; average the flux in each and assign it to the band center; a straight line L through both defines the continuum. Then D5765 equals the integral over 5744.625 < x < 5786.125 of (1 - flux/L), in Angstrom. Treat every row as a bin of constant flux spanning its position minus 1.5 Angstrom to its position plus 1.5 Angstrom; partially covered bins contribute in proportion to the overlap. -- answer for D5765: 0.5 Angstrom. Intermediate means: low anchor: 55.8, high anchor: 54.5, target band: 54.5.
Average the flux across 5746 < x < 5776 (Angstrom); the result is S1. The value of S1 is 55.5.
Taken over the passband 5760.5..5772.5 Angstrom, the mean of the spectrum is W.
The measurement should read 57.3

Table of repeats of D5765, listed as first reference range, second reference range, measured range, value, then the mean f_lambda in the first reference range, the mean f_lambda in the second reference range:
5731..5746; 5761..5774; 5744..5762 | 0.4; 55.4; 56.7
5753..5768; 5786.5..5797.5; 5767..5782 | 0.3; 55.8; 56.4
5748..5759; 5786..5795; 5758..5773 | -0.7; 54.1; 55.5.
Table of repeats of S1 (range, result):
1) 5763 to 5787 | 54.1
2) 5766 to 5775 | 57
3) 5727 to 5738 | 55.1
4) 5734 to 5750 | 55.6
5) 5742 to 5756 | 53.8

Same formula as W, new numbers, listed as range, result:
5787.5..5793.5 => 55.6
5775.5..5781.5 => 52.8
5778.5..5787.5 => 51.1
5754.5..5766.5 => 56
